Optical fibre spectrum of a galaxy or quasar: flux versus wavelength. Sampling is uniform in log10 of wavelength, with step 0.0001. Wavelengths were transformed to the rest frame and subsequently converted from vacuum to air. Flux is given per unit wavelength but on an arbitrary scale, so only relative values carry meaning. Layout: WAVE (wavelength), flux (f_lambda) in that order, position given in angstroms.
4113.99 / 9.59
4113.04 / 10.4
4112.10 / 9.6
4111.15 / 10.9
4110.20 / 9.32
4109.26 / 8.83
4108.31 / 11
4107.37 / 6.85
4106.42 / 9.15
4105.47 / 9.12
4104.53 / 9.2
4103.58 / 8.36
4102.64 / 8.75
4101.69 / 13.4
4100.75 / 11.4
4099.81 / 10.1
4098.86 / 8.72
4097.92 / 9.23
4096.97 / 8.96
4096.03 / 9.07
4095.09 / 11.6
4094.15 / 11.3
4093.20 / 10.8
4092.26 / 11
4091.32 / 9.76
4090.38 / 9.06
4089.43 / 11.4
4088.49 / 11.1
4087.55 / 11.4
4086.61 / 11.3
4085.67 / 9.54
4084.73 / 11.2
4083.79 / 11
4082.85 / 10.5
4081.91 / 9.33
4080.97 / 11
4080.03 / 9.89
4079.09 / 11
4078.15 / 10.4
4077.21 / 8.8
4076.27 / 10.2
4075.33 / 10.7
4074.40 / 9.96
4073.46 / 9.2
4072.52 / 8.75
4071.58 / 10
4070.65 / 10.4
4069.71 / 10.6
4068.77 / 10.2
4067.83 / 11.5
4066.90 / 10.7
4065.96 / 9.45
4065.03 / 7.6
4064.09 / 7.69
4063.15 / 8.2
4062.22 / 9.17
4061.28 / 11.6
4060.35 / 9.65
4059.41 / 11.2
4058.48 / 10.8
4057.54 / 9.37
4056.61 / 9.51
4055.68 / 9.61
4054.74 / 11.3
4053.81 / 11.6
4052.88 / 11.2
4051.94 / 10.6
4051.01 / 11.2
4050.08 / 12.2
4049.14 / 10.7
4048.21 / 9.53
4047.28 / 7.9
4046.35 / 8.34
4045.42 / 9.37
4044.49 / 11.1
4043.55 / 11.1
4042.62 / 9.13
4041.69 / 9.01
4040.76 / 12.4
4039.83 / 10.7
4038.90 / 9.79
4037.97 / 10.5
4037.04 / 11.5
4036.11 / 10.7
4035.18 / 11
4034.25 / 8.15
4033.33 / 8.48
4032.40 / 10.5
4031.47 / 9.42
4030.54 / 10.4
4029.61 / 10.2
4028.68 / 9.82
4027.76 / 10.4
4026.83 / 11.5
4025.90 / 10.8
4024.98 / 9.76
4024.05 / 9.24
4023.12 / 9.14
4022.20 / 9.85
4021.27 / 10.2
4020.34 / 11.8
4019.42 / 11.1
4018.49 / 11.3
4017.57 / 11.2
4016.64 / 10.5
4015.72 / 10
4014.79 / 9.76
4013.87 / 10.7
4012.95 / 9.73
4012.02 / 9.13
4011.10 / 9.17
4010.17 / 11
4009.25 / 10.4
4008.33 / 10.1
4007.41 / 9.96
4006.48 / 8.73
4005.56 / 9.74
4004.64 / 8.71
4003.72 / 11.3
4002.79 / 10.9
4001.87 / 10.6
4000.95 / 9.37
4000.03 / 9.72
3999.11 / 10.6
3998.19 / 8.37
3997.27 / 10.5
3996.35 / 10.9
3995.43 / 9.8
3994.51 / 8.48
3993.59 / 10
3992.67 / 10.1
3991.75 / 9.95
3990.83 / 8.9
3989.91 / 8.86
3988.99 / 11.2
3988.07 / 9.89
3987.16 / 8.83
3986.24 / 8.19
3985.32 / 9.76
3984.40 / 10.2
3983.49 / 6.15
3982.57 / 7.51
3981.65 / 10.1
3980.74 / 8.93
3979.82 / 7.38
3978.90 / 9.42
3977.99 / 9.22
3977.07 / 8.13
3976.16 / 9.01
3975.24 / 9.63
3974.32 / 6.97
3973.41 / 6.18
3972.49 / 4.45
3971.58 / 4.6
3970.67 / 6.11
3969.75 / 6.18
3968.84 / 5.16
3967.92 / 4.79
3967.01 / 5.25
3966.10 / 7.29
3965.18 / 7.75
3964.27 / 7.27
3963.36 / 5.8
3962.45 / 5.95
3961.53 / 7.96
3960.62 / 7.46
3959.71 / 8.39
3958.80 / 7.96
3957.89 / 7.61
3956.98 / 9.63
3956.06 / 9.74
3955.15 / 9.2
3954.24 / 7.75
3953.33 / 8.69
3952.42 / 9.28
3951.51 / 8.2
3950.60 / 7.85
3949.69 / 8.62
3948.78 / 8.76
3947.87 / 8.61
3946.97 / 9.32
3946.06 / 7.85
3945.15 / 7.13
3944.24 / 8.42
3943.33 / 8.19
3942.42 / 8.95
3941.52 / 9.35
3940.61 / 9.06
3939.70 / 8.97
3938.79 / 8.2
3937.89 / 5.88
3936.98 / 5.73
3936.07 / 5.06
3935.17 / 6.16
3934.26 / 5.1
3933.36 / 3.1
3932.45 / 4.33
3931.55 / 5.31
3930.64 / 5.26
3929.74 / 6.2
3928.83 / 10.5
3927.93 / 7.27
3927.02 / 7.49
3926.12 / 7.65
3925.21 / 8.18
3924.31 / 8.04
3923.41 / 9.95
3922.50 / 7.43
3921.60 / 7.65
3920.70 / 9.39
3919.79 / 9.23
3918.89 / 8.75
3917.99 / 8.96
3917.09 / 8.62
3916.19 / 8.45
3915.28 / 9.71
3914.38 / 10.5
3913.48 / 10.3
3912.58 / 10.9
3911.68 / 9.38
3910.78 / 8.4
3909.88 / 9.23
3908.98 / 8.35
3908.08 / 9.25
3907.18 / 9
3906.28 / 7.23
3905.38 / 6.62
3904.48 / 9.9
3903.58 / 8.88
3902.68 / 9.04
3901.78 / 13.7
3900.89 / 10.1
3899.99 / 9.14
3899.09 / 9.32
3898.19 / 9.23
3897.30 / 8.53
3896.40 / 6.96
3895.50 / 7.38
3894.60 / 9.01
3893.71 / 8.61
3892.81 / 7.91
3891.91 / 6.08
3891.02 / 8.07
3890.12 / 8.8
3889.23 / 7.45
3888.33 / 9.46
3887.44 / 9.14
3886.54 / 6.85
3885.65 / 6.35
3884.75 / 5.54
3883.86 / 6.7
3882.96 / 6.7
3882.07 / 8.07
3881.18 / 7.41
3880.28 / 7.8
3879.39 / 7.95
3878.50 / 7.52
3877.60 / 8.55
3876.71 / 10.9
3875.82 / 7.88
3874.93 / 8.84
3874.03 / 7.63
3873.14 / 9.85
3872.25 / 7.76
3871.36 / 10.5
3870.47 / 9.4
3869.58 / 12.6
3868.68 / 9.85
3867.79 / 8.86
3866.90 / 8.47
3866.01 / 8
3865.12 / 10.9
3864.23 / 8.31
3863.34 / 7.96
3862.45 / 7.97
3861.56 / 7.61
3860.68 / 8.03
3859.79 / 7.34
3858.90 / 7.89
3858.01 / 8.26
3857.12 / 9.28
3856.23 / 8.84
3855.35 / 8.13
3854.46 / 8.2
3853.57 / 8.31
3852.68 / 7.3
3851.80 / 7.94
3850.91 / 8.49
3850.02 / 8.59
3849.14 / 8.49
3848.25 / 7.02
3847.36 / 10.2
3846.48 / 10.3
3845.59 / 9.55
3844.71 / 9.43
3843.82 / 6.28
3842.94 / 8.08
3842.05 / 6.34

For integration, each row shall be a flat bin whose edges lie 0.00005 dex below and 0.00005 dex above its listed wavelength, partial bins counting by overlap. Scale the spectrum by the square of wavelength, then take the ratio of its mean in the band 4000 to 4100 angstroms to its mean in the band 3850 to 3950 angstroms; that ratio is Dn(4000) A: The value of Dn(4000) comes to 1.33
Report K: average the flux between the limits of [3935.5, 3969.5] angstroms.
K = 7.74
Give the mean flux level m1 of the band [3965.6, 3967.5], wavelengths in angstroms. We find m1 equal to 6.27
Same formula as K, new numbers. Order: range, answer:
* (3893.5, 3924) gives 9.03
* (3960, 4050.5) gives 9.26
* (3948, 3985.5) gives 7.71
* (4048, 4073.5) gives 10.1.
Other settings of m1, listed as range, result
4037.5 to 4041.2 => 10.8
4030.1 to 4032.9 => 10.1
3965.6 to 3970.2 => 5.75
